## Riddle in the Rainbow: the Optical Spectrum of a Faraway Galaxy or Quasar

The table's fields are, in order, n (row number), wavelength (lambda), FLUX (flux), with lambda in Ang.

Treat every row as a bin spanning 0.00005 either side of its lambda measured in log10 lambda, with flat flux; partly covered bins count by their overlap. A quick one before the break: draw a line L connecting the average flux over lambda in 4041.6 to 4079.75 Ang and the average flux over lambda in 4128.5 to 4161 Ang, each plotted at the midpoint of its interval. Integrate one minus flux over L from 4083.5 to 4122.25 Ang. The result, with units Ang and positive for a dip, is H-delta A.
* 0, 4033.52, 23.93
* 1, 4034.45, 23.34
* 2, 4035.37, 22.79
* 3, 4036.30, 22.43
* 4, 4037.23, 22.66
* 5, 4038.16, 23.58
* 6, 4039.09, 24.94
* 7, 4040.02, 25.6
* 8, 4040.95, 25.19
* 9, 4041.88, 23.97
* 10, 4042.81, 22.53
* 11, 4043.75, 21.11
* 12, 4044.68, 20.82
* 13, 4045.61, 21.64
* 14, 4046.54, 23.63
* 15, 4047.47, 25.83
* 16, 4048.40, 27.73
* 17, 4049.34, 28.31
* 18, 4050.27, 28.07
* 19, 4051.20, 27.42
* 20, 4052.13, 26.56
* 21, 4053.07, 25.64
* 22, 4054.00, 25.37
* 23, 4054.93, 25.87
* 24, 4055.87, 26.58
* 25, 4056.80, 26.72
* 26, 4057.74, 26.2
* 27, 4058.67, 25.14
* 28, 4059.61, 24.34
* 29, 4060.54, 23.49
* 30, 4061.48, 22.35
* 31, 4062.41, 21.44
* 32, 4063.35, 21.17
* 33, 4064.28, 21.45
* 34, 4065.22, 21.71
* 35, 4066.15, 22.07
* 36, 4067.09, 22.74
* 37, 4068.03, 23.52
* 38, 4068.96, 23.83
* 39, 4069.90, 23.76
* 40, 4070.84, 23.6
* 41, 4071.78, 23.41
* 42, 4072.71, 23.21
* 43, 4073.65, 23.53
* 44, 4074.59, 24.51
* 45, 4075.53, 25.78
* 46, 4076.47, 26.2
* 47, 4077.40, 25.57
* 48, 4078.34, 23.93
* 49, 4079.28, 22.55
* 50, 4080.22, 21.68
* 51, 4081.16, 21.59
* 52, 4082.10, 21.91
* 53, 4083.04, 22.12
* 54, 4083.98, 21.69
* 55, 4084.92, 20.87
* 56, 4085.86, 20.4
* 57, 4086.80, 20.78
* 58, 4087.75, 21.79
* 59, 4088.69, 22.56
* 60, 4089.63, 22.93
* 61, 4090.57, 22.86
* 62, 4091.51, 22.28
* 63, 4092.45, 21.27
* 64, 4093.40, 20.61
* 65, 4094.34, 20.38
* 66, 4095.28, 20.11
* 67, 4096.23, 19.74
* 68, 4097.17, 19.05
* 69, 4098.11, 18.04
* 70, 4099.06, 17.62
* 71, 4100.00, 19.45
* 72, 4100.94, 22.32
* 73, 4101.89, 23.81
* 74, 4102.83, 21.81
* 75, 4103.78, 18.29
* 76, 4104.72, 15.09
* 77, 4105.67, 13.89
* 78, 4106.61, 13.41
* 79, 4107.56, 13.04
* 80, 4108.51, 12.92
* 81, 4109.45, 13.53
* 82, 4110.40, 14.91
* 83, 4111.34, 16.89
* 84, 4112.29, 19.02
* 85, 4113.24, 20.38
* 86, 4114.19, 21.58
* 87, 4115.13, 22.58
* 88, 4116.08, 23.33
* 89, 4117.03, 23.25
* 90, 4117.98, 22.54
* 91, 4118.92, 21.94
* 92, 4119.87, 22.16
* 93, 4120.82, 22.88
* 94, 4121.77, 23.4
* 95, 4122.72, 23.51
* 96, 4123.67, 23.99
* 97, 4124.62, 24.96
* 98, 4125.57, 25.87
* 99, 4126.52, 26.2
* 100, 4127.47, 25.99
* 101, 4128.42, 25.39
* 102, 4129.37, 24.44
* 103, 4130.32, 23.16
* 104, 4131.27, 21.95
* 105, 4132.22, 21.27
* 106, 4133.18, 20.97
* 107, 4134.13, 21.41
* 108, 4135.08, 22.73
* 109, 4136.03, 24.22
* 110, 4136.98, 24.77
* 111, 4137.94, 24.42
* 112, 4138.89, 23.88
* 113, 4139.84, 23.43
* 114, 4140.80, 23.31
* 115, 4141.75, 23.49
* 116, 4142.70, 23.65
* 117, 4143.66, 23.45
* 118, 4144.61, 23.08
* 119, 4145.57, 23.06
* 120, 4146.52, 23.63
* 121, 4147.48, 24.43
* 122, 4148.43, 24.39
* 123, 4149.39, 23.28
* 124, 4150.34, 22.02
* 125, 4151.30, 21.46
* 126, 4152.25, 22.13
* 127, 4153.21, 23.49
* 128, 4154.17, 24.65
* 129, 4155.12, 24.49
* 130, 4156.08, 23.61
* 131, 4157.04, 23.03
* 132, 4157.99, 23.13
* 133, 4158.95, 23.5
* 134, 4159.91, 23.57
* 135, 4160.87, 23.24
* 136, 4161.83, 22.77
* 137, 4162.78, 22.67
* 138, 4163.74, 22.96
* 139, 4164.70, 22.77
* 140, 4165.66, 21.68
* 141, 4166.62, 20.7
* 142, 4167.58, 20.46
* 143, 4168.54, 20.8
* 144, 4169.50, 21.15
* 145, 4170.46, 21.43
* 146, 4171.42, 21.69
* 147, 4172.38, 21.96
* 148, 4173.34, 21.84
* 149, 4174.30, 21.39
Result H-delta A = 6.3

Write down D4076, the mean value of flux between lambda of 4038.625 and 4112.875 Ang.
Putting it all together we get 22.1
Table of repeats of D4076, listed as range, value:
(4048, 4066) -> 25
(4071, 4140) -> 21.6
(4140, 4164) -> 23.3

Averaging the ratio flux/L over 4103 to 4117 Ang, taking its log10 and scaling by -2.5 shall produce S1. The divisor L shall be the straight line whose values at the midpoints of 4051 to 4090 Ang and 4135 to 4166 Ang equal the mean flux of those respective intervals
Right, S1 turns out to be 0.33 mag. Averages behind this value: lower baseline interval 23.5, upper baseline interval 23.4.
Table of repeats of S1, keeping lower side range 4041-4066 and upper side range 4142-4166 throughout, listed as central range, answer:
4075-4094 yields 0.07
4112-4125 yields 0.05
